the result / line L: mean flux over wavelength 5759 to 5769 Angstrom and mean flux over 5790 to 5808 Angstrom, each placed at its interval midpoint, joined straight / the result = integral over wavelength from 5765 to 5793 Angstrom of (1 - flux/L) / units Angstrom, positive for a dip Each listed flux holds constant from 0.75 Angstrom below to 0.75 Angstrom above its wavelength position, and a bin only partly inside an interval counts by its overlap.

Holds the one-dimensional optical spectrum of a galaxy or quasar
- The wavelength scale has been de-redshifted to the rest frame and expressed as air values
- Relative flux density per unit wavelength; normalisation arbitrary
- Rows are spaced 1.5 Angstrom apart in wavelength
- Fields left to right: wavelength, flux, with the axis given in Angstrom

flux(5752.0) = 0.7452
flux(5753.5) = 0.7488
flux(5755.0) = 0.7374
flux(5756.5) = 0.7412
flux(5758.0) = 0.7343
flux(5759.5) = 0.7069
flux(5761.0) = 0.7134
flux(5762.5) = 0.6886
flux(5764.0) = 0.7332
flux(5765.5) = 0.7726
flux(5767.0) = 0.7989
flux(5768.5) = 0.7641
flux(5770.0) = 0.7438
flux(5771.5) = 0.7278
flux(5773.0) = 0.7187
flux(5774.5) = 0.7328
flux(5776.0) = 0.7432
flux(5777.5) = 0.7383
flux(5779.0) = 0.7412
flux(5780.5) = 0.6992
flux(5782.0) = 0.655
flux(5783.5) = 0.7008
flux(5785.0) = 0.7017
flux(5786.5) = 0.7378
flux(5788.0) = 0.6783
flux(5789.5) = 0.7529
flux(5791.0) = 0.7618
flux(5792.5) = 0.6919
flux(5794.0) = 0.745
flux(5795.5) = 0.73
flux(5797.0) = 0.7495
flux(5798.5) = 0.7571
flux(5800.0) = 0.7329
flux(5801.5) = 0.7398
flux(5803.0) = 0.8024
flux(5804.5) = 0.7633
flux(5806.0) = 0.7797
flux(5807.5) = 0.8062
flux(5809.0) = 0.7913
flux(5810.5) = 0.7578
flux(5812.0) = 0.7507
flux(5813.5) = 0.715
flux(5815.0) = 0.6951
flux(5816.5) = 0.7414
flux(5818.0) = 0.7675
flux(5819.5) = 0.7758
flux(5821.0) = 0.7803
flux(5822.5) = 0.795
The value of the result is 0.6 Angstrom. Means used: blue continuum 0.74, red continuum 0.754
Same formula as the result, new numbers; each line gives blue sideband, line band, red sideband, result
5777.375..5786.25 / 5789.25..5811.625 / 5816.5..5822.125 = -0.6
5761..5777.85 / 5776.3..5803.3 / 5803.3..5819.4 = 0.8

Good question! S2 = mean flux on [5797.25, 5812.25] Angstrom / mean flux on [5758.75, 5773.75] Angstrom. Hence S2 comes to 1.04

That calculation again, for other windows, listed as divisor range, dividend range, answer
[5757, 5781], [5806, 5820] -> 1.03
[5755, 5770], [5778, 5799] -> 0.98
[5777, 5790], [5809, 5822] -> 1.06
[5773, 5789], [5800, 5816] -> 1.06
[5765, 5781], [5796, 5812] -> 1.03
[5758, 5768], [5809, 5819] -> 1.01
